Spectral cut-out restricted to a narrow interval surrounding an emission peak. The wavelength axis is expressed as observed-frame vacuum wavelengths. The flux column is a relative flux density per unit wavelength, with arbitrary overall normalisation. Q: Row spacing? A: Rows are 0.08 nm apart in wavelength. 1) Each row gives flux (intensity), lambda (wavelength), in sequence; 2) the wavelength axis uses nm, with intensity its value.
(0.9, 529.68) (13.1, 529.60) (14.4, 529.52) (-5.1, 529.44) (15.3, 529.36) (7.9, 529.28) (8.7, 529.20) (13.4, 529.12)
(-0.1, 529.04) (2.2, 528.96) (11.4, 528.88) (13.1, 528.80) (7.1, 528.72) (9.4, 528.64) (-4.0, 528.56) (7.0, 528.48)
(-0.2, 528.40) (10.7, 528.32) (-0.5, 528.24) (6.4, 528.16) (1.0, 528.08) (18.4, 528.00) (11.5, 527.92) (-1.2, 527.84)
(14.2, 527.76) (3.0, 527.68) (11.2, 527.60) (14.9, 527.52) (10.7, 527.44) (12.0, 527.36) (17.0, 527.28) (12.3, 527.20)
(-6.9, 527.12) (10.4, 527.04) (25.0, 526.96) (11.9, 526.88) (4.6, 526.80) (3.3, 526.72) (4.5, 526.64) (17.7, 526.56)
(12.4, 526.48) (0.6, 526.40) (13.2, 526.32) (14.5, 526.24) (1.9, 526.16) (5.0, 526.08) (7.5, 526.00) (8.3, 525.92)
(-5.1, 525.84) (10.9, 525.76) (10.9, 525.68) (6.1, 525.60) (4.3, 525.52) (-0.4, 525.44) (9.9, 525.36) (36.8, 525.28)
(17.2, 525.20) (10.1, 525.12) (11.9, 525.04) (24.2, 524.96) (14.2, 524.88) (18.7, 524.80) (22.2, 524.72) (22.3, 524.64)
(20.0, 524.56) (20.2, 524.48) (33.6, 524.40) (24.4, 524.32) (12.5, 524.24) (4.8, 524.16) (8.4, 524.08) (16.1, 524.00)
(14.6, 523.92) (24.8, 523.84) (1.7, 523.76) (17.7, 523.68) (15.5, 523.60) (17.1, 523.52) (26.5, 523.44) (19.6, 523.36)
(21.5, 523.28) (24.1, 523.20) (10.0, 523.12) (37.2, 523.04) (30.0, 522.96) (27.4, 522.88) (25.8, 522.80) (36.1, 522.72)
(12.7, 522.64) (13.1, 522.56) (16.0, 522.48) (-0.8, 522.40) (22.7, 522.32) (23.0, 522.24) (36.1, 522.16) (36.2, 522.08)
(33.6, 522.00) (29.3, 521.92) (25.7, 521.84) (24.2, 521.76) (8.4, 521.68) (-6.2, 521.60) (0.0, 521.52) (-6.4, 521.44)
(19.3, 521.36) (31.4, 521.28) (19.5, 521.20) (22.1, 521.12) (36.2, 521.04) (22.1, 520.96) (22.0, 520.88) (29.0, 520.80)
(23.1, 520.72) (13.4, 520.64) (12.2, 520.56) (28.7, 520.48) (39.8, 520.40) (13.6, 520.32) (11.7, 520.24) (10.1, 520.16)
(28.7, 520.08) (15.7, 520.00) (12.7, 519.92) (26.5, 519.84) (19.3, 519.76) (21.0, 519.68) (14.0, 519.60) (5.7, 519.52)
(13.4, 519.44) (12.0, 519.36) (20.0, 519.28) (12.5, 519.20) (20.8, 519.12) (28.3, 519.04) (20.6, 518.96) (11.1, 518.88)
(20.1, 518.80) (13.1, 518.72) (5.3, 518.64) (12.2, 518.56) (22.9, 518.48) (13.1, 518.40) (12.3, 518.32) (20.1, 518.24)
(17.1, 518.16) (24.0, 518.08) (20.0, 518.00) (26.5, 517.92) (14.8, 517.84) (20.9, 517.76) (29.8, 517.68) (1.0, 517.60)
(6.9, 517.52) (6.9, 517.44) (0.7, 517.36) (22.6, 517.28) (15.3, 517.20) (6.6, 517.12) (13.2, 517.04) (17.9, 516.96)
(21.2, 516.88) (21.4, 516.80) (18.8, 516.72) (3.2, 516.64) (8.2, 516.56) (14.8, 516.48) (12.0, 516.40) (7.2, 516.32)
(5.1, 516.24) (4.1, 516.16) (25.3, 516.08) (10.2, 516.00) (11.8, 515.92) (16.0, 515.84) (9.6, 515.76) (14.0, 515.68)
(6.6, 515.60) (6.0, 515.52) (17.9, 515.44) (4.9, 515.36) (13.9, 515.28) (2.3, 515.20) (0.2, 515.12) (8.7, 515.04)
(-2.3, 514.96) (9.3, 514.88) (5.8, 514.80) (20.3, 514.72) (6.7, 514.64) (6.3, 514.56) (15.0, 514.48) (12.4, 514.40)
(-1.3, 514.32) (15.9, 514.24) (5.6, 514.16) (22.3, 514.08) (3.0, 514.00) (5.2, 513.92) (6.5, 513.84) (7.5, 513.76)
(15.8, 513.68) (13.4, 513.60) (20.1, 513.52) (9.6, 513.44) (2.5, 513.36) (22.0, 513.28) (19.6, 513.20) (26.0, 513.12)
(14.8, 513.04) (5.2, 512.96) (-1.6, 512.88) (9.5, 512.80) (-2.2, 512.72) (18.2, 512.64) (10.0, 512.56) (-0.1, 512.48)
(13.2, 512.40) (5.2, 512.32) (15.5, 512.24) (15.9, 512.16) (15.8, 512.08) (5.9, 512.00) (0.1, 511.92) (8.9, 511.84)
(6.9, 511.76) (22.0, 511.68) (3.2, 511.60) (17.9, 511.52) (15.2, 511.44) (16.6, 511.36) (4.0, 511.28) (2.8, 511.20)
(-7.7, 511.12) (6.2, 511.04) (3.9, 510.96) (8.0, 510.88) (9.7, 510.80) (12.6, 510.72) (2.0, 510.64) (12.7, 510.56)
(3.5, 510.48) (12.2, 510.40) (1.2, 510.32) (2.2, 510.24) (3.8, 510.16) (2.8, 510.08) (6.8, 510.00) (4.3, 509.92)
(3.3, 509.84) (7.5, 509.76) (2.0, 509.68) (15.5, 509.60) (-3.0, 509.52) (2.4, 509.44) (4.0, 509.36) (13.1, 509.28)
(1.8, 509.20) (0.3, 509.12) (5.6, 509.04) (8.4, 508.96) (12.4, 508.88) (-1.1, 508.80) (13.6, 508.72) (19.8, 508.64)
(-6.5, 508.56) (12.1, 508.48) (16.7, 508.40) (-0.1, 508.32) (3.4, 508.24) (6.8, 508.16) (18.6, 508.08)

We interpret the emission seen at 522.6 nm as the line C IV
